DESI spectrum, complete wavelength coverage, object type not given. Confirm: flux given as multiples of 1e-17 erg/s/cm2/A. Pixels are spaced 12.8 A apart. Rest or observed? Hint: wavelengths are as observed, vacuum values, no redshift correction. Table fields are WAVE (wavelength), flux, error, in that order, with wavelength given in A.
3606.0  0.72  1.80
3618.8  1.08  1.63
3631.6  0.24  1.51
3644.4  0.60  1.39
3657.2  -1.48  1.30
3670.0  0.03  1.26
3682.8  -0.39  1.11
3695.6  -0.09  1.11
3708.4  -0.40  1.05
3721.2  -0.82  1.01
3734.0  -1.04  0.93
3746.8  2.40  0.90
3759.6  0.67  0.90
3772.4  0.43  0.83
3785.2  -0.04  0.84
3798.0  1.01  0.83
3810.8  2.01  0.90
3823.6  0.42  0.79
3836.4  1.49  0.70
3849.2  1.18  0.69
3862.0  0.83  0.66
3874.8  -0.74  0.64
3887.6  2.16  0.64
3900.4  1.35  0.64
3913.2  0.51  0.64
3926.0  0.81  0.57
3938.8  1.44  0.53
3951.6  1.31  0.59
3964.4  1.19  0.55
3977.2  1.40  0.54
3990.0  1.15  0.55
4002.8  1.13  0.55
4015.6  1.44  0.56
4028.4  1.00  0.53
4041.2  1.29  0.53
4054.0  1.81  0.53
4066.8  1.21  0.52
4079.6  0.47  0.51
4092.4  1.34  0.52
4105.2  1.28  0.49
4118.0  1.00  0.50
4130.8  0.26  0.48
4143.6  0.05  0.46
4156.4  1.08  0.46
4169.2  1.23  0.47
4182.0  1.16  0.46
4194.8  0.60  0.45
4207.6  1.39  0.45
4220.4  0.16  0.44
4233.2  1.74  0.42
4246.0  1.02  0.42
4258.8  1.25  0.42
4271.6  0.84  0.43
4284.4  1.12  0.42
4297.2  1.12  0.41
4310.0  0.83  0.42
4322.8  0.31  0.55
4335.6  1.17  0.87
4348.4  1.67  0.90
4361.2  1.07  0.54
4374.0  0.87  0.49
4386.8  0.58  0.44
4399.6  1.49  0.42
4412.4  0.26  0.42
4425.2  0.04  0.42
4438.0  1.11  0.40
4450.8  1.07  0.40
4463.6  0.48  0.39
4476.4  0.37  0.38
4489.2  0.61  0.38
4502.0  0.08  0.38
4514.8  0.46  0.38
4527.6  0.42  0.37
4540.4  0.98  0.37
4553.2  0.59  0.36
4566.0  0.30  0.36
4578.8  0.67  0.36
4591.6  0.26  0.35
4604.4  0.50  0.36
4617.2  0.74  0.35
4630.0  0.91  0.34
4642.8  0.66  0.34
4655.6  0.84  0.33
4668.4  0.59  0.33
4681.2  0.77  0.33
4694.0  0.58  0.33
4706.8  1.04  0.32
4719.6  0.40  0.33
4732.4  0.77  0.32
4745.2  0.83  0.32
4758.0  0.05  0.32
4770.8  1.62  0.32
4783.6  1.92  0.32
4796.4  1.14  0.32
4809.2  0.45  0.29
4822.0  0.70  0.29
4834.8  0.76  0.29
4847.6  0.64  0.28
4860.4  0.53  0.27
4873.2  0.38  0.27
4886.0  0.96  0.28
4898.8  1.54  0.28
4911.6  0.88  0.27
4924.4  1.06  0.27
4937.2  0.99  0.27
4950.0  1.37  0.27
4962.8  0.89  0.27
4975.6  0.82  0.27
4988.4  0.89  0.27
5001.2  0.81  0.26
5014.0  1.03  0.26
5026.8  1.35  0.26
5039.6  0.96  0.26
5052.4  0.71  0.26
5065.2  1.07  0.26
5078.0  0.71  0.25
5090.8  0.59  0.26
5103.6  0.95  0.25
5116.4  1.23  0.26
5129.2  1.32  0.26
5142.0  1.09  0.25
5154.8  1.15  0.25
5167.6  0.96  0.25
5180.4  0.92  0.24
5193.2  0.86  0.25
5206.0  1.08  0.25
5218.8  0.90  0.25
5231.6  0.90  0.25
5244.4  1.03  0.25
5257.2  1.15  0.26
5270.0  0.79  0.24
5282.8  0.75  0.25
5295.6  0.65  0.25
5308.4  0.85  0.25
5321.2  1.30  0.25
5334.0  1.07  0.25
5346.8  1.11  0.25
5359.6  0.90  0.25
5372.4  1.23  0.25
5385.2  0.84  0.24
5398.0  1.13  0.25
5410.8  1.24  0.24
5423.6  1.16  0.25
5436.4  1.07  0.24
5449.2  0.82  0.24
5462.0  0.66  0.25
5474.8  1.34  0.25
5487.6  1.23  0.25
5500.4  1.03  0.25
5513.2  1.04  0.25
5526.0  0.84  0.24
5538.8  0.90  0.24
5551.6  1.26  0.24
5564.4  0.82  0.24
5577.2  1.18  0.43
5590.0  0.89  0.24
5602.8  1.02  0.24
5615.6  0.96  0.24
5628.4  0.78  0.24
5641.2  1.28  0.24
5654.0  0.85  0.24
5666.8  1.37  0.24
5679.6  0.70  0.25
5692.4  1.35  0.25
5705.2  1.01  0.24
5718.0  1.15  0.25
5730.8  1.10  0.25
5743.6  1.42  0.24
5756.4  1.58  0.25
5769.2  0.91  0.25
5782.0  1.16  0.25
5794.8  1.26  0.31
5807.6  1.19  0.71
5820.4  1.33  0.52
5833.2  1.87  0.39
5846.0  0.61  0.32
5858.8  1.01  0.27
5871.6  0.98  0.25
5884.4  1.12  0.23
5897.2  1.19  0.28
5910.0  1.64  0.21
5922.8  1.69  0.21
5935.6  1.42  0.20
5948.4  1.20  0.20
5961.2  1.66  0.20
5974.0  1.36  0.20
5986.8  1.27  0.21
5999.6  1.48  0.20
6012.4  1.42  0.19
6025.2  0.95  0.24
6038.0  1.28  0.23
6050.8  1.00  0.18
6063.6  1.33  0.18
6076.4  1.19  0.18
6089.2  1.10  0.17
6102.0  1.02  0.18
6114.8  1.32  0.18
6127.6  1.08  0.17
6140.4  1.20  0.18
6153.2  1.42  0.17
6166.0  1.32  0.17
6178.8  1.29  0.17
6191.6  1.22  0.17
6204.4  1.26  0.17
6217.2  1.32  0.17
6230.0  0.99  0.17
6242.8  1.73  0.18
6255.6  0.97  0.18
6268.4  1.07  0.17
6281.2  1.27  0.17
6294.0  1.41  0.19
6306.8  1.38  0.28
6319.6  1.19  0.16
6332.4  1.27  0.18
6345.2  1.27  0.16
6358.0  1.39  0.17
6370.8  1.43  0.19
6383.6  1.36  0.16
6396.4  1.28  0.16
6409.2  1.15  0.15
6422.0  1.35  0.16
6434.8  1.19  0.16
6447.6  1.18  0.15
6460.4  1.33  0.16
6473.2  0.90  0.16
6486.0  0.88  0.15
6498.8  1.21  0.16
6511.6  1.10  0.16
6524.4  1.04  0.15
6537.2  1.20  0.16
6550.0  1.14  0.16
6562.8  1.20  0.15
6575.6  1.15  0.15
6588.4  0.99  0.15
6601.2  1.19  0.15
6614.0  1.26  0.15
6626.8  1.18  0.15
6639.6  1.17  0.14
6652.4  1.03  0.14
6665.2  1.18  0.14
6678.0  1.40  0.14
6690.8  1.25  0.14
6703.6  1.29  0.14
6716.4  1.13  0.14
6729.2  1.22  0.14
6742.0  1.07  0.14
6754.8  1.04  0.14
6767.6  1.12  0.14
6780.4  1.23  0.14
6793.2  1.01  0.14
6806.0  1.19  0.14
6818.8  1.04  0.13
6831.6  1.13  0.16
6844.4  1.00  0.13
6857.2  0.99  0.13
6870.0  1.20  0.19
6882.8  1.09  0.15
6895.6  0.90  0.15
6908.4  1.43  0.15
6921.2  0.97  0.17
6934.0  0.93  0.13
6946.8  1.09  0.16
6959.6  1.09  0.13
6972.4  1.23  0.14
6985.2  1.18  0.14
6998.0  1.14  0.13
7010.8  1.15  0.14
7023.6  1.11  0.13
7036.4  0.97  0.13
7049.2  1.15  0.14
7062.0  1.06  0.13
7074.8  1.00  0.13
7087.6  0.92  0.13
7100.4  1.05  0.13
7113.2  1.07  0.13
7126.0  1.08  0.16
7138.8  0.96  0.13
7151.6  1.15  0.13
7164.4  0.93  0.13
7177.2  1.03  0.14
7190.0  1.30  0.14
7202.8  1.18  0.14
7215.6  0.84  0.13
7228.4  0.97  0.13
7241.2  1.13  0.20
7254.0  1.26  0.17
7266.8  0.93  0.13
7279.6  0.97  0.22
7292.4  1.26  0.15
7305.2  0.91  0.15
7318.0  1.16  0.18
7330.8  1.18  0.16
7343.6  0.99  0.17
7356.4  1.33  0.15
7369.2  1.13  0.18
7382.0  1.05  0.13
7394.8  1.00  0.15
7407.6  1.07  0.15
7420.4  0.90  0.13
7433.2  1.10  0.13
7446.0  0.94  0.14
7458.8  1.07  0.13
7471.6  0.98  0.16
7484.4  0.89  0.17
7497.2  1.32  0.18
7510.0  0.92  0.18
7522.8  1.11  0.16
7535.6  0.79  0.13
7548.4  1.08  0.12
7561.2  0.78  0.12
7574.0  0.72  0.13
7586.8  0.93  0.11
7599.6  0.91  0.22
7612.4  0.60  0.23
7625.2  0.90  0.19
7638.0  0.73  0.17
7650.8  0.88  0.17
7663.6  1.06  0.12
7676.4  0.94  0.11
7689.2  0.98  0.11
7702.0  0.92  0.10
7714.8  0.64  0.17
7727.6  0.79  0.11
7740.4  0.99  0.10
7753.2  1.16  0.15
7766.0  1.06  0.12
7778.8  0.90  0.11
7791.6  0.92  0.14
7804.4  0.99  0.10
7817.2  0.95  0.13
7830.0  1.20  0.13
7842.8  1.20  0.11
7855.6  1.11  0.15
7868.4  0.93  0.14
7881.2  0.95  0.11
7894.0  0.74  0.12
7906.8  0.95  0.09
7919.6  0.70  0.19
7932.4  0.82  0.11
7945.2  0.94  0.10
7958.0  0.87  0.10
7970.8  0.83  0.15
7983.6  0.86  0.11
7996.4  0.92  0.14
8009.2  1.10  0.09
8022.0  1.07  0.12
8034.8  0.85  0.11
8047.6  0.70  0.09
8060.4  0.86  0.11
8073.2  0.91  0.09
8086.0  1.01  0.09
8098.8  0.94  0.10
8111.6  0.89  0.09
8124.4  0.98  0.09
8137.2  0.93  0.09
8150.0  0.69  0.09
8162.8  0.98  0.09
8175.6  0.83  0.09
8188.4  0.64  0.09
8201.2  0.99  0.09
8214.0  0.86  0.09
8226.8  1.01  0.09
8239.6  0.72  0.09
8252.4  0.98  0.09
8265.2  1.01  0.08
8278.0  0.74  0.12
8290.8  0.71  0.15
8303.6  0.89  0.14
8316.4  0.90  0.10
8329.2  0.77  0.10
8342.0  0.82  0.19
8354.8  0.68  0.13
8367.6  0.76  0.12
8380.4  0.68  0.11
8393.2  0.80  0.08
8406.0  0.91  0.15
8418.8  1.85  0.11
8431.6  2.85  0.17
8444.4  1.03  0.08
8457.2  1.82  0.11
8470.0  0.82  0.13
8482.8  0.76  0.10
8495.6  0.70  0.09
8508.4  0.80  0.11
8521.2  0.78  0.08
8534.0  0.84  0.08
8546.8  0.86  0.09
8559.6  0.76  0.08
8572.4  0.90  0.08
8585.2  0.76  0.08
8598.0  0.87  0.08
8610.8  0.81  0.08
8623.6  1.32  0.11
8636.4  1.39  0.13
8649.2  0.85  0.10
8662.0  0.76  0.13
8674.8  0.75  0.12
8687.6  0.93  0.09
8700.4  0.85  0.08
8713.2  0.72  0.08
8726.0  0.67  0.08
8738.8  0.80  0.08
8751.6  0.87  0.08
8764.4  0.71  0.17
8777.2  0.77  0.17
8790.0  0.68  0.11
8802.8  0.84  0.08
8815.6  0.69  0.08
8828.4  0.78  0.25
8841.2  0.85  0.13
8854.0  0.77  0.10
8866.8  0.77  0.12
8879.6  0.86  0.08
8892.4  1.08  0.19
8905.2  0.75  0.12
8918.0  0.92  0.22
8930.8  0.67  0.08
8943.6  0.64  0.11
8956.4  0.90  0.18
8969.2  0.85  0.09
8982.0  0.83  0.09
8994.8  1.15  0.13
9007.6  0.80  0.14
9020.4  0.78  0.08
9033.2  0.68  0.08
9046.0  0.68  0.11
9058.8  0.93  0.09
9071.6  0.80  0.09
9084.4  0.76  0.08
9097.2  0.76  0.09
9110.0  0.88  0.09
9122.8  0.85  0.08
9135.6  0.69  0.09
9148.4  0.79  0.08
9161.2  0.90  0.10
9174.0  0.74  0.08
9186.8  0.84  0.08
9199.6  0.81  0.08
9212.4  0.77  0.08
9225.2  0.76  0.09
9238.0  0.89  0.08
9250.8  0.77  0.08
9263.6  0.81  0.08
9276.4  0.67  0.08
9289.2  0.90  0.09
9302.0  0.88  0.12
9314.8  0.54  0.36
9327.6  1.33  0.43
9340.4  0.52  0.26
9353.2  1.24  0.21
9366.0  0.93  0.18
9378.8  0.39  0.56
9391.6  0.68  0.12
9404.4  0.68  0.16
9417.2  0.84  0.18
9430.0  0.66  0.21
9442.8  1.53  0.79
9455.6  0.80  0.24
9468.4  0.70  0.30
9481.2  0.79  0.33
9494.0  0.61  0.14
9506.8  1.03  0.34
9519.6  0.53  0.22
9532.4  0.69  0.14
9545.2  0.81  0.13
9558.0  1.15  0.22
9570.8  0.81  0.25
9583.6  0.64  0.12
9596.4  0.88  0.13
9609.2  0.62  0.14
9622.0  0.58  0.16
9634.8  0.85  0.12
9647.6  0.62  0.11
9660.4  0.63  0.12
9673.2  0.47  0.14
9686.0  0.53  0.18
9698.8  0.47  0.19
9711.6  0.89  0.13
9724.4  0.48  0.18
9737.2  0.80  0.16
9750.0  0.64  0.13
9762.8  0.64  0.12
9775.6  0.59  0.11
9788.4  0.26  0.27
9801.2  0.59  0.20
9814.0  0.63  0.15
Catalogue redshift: 0.28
